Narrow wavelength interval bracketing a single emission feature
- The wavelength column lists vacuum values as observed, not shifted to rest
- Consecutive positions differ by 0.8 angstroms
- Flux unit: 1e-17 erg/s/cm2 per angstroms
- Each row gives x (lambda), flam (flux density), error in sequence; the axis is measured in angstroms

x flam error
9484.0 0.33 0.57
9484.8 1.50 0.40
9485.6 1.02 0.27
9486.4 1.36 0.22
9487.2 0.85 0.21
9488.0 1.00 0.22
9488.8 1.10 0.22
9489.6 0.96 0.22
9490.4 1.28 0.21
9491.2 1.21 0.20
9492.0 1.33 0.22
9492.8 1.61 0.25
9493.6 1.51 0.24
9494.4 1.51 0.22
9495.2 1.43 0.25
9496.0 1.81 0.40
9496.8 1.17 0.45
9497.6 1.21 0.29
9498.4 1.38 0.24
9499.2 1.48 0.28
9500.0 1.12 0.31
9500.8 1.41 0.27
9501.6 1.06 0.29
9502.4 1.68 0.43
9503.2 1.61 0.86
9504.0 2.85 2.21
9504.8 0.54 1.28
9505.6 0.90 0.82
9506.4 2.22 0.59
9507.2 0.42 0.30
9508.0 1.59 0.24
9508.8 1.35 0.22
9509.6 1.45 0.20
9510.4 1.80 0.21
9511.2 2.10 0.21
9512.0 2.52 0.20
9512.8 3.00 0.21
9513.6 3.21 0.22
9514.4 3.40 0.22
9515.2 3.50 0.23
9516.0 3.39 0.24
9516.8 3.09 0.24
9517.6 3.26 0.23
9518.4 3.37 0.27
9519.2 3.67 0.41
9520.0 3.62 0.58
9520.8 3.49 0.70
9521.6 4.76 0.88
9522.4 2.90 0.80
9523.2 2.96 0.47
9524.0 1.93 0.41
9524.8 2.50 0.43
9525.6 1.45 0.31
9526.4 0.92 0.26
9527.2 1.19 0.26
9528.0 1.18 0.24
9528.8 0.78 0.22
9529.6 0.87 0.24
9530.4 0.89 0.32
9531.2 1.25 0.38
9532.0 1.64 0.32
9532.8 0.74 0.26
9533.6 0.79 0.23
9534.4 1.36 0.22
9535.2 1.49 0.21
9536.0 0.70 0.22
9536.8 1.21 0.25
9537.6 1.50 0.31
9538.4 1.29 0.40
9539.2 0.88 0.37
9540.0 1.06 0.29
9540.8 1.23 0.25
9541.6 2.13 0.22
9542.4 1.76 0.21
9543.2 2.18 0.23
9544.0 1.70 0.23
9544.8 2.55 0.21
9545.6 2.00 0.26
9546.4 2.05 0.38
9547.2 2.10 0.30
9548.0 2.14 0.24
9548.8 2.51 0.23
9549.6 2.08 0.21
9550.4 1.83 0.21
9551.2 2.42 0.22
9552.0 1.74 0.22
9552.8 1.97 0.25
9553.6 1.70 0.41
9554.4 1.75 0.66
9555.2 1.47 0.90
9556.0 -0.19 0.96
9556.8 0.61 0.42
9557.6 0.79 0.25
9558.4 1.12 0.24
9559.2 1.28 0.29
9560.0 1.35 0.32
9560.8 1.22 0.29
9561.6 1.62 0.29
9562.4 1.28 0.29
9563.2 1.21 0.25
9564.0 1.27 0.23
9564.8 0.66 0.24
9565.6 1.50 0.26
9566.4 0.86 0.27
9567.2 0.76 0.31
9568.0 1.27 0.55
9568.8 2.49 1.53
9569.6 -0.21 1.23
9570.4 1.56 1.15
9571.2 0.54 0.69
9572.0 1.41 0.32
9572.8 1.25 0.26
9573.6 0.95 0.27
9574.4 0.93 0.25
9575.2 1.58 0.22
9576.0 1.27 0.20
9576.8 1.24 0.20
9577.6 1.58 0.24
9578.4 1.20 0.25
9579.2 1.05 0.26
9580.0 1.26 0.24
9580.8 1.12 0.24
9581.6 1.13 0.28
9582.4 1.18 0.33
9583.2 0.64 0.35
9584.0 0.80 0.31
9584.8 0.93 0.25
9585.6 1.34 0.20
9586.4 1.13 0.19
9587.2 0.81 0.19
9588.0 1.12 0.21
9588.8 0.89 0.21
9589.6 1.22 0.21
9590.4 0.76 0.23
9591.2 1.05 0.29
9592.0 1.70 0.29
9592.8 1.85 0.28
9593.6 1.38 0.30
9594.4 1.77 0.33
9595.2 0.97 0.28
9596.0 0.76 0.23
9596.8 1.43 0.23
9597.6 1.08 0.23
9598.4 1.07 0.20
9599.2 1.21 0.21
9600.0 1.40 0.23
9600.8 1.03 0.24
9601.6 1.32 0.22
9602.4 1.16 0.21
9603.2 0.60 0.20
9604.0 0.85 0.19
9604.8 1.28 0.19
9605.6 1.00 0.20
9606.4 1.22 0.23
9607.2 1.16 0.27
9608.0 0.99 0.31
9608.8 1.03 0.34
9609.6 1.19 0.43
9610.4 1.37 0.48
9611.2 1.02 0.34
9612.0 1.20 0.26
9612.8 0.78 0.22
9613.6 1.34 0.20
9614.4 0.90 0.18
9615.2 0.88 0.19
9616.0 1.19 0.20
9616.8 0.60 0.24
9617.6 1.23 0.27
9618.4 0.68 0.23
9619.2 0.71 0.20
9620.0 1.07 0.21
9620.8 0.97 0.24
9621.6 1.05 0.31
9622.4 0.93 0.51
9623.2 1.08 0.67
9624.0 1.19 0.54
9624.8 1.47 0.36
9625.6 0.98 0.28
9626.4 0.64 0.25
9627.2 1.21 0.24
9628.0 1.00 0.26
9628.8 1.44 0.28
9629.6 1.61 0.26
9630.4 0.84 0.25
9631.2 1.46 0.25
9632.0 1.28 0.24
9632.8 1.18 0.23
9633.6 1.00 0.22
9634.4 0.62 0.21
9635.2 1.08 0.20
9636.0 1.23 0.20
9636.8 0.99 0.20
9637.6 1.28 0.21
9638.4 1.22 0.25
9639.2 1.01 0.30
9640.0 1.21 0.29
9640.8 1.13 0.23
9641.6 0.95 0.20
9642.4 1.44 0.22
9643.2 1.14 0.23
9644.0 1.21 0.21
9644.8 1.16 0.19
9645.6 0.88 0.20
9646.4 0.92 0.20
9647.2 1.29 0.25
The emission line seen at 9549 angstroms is [N II] 6583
